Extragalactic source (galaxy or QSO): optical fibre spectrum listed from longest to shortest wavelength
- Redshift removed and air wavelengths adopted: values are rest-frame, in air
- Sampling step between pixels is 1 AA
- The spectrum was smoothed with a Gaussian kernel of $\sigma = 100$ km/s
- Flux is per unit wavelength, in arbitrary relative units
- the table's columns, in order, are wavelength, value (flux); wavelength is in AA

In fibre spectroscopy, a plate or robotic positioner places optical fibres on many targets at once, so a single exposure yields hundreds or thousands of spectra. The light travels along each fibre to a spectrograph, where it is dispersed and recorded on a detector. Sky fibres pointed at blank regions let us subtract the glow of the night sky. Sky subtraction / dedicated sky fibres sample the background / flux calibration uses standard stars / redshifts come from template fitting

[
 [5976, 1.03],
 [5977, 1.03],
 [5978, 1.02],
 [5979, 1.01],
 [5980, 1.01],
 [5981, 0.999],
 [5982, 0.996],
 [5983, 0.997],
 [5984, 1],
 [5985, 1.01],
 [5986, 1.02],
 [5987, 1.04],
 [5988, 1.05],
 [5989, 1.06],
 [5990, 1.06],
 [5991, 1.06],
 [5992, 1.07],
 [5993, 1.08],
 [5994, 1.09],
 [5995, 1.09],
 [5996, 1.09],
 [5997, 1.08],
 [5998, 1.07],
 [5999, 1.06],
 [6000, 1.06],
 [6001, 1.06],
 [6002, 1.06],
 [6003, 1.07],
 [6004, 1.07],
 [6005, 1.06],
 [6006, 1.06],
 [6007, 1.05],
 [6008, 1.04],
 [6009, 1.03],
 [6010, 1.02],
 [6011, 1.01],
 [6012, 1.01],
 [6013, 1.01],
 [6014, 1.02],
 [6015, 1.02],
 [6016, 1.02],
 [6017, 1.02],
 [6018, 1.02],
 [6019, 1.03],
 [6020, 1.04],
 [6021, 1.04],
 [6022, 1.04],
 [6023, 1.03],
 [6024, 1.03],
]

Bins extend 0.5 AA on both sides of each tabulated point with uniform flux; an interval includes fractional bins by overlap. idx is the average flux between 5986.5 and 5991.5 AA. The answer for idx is 1.05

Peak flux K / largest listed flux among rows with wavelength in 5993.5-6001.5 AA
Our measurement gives 1.09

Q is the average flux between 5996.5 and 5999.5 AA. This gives 1.07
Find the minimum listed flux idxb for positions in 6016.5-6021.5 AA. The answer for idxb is 1.02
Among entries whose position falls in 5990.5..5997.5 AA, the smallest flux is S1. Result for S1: 1.06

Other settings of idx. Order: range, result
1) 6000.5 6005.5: 1.06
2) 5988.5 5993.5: 1.07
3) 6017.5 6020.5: 1.03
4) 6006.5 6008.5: 1.04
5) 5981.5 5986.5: 1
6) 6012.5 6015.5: 1.02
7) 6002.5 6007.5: 1.06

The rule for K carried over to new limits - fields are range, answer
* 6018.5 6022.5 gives 1.04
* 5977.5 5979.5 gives 1.02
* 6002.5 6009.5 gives 1.07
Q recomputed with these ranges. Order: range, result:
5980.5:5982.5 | 0.998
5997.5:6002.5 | 1.06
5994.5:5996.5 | 1.09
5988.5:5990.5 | 1.06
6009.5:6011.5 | 1.02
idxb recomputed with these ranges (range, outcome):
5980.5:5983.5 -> 0.996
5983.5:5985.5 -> 1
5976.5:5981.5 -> 0.999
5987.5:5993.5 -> 1.05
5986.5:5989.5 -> 1.04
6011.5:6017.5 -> 1.01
